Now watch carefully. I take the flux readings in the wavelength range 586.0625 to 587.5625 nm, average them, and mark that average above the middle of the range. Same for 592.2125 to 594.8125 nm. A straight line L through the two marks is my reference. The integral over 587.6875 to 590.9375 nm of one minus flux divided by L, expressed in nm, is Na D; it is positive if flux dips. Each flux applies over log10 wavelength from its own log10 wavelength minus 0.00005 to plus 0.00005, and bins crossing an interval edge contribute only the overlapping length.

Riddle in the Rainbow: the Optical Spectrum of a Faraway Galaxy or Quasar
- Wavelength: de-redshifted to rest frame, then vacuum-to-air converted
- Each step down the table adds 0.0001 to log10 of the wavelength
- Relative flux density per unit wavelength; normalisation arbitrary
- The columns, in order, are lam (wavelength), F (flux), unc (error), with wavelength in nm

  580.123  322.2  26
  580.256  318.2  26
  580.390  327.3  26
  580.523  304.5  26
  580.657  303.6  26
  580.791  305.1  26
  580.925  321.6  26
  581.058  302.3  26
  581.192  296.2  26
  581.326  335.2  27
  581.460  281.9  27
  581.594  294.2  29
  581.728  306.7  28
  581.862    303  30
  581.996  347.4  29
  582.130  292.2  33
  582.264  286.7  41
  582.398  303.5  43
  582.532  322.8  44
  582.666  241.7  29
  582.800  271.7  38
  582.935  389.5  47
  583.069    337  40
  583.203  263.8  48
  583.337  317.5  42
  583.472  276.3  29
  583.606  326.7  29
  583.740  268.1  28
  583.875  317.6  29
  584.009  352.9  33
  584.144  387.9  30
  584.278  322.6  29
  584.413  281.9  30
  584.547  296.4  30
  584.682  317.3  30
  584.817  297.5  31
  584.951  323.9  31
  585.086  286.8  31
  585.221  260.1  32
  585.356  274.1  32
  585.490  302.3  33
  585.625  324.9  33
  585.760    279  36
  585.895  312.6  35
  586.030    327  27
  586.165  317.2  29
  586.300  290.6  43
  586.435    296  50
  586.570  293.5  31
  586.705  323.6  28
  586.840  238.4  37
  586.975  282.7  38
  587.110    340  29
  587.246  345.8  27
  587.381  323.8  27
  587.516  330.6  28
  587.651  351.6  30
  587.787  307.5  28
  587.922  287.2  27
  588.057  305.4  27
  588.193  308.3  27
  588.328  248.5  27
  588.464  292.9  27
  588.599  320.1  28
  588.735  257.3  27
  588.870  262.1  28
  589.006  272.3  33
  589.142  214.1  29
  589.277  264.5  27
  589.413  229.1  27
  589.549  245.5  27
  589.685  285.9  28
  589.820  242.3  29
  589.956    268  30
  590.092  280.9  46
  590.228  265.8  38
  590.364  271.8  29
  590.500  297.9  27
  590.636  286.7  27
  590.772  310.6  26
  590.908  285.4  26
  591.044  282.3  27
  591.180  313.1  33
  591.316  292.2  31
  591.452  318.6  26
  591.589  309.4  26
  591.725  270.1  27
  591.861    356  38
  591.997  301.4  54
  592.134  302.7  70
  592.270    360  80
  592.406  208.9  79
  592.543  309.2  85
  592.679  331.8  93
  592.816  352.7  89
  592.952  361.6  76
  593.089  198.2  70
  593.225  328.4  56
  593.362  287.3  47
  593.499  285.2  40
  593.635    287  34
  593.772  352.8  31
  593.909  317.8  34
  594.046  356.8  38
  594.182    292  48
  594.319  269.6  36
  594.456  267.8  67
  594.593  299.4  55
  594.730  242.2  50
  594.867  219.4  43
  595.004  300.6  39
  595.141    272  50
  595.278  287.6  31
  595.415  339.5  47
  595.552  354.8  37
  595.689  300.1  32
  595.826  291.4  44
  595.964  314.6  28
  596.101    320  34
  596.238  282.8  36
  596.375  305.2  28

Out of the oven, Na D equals 0.31 nm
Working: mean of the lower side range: 308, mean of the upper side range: 300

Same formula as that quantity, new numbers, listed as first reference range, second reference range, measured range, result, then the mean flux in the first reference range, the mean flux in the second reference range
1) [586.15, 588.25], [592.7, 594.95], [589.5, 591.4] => 0.13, 309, 296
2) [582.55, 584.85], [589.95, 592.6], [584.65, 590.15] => 0.22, 310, 295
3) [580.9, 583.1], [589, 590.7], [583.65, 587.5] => -0.27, 307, 263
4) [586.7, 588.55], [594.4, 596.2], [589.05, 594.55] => 0.13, 306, 293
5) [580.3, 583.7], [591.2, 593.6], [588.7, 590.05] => 0.22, 306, 304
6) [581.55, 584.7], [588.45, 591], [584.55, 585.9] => 0.00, 309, 271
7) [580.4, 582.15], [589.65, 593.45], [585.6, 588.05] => -0.06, 308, 296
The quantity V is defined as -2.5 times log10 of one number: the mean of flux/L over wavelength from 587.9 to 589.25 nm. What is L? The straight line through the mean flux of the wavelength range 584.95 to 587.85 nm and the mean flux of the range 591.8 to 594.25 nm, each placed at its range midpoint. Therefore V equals 0.12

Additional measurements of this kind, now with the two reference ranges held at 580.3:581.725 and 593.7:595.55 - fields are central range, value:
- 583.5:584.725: -0.05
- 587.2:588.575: -0.03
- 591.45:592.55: -0.02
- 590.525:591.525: 0.00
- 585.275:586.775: 0.00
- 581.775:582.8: 0.03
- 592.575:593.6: -0.03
